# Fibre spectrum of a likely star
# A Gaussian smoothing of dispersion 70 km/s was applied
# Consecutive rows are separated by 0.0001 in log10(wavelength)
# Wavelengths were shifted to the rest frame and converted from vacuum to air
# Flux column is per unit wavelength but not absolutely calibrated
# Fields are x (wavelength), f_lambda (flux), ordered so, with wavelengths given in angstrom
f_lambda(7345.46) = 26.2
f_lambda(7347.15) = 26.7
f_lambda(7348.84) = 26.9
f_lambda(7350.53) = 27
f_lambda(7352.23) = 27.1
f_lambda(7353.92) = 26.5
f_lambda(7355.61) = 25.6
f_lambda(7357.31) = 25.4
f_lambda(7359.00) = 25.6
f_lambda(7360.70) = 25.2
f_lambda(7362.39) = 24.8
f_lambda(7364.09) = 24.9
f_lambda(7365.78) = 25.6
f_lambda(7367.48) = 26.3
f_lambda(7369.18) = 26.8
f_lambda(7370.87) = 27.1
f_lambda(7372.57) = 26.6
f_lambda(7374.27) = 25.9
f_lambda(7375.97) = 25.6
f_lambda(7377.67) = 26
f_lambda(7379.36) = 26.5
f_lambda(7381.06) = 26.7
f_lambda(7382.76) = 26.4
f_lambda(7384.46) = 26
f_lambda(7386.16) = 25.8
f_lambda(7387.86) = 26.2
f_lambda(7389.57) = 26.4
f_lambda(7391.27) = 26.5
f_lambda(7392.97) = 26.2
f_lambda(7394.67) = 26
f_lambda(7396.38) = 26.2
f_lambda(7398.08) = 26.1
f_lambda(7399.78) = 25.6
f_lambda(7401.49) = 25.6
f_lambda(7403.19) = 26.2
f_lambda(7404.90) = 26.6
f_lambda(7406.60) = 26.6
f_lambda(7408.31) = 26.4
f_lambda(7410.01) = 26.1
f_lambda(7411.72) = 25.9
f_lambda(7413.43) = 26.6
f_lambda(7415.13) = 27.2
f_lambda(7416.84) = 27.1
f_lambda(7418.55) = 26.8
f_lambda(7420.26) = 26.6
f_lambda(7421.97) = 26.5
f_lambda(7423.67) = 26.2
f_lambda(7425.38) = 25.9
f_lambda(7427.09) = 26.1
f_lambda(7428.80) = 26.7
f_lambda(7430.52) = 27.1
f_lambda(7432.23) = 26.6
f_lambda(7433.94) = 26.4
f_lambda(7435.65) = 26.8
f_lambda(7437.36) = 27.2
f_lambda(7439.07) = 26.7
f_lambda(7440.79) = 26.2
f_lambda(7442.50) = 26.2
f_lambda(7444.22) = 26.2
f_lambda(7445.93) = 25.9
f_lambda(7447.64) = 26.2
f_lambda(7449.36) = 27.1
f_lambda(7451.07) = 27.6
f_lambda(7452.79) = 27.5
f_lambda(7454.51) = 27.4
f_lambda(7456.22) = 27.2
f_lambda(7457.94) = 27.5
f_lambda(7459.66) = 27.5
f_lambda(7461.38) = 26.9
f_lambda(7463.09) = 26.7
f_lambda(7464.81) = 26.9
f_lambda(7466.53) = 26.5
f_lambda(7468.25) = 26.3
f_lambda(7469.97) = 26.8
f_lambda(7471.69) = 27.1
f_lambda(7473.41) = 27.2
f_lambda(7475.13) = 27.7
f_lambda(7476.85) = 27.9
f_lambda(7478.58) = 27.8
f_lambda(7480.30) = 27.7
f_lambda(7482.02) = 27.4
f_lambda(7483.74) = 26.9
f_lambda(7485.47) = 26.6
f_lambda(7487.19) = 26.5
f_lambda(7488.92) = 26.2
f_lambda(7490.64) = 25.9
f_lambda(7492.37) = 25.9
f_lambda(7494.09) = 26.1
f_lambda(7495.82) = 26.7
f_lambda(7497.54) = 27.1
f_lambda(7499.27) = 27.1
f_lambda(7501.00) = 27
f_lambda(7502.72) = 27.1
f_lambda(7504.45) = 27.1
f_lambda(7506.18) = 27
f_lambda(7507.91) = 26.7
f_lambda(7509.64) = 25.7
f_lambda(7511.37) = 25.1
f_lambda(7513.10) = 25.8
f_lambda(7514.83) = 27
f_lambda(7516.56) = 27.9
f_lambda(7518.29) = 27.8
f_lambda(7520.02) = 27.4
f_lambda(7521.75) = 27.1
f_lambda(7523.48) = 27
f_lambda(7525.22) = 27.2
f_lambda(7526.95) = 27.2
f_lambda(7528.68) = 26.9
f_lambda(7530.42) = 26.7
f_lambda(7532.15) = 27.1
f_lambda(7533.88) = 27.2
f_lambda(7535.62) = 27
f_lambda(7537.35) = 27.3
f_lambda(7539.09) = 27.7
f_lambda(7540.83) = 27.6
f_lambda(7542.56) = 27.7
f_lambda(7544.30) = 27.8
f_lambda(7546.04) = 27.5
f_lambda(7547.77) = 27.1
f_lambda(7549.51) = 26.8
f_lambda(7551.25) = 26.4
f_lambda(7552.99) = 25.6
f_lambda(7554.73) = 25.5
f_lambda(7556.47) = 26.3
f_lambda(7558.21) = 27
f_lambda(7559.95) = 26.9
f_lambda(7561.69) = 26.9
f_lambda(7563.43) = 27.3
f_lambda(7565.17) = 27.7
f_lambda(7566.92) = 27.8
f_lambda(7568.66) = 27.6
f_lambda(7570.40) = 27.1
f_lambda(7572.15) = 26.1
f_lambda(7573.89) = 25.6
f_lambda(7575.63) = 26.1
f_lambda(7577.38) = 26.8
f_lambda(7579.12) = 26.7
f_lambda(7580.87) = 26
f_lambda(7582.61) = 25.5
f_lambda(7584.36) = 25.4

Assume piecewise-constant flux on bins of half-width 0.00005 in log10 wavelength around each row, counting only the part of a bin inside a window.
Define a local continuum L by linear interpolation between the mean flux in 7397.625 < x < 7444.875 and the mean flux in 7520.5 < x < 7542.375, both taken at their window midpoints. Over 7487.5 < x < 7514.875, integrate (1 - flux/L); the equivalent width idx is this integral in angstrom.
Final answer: 0.5 angstrom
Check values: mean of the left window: 26.4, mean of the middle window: 26.4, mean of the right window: 27.2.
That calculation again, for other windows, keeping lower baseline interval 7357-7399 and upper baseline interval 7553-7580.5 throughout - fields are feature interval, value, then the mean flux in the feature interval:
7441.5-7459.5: -0.4 angstrom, 26.9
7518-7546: -0.7 angstrom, 27.3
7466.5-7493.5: -0.5 angstrom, 26.9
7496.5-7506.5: -0.2 angstrom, 27.1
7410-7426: -0.2 angstrom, 26.5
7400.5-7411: 0.0 angstrom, 26.2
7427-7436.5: -0.2 angstrom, 26.6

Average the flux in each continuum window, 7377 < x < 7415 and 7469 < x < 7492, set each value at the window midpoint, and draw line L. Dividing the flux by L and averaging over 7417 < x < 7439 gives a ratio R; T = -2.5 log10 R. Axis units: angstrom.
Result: -0.003 mag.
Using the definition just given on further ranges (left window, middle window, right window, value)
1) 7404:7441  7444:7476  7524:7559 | -0.01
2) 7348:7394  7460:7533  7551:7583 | -0.02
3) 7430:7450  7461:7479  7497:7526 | -0.02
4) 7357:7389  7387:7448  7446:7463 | 0.01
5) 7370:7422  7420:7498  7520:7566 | -0.01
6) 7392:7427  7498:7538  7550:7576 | -0.01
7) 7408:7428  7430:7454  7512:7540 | 0.00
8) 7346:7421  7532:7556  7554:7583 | -0.02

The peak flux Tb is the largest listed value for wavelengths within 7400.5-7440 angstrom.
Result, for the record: 27.2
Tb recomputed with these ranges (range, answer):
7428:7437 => 27.1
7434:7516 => 27.9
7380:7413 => 26.7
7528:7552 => 27.8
